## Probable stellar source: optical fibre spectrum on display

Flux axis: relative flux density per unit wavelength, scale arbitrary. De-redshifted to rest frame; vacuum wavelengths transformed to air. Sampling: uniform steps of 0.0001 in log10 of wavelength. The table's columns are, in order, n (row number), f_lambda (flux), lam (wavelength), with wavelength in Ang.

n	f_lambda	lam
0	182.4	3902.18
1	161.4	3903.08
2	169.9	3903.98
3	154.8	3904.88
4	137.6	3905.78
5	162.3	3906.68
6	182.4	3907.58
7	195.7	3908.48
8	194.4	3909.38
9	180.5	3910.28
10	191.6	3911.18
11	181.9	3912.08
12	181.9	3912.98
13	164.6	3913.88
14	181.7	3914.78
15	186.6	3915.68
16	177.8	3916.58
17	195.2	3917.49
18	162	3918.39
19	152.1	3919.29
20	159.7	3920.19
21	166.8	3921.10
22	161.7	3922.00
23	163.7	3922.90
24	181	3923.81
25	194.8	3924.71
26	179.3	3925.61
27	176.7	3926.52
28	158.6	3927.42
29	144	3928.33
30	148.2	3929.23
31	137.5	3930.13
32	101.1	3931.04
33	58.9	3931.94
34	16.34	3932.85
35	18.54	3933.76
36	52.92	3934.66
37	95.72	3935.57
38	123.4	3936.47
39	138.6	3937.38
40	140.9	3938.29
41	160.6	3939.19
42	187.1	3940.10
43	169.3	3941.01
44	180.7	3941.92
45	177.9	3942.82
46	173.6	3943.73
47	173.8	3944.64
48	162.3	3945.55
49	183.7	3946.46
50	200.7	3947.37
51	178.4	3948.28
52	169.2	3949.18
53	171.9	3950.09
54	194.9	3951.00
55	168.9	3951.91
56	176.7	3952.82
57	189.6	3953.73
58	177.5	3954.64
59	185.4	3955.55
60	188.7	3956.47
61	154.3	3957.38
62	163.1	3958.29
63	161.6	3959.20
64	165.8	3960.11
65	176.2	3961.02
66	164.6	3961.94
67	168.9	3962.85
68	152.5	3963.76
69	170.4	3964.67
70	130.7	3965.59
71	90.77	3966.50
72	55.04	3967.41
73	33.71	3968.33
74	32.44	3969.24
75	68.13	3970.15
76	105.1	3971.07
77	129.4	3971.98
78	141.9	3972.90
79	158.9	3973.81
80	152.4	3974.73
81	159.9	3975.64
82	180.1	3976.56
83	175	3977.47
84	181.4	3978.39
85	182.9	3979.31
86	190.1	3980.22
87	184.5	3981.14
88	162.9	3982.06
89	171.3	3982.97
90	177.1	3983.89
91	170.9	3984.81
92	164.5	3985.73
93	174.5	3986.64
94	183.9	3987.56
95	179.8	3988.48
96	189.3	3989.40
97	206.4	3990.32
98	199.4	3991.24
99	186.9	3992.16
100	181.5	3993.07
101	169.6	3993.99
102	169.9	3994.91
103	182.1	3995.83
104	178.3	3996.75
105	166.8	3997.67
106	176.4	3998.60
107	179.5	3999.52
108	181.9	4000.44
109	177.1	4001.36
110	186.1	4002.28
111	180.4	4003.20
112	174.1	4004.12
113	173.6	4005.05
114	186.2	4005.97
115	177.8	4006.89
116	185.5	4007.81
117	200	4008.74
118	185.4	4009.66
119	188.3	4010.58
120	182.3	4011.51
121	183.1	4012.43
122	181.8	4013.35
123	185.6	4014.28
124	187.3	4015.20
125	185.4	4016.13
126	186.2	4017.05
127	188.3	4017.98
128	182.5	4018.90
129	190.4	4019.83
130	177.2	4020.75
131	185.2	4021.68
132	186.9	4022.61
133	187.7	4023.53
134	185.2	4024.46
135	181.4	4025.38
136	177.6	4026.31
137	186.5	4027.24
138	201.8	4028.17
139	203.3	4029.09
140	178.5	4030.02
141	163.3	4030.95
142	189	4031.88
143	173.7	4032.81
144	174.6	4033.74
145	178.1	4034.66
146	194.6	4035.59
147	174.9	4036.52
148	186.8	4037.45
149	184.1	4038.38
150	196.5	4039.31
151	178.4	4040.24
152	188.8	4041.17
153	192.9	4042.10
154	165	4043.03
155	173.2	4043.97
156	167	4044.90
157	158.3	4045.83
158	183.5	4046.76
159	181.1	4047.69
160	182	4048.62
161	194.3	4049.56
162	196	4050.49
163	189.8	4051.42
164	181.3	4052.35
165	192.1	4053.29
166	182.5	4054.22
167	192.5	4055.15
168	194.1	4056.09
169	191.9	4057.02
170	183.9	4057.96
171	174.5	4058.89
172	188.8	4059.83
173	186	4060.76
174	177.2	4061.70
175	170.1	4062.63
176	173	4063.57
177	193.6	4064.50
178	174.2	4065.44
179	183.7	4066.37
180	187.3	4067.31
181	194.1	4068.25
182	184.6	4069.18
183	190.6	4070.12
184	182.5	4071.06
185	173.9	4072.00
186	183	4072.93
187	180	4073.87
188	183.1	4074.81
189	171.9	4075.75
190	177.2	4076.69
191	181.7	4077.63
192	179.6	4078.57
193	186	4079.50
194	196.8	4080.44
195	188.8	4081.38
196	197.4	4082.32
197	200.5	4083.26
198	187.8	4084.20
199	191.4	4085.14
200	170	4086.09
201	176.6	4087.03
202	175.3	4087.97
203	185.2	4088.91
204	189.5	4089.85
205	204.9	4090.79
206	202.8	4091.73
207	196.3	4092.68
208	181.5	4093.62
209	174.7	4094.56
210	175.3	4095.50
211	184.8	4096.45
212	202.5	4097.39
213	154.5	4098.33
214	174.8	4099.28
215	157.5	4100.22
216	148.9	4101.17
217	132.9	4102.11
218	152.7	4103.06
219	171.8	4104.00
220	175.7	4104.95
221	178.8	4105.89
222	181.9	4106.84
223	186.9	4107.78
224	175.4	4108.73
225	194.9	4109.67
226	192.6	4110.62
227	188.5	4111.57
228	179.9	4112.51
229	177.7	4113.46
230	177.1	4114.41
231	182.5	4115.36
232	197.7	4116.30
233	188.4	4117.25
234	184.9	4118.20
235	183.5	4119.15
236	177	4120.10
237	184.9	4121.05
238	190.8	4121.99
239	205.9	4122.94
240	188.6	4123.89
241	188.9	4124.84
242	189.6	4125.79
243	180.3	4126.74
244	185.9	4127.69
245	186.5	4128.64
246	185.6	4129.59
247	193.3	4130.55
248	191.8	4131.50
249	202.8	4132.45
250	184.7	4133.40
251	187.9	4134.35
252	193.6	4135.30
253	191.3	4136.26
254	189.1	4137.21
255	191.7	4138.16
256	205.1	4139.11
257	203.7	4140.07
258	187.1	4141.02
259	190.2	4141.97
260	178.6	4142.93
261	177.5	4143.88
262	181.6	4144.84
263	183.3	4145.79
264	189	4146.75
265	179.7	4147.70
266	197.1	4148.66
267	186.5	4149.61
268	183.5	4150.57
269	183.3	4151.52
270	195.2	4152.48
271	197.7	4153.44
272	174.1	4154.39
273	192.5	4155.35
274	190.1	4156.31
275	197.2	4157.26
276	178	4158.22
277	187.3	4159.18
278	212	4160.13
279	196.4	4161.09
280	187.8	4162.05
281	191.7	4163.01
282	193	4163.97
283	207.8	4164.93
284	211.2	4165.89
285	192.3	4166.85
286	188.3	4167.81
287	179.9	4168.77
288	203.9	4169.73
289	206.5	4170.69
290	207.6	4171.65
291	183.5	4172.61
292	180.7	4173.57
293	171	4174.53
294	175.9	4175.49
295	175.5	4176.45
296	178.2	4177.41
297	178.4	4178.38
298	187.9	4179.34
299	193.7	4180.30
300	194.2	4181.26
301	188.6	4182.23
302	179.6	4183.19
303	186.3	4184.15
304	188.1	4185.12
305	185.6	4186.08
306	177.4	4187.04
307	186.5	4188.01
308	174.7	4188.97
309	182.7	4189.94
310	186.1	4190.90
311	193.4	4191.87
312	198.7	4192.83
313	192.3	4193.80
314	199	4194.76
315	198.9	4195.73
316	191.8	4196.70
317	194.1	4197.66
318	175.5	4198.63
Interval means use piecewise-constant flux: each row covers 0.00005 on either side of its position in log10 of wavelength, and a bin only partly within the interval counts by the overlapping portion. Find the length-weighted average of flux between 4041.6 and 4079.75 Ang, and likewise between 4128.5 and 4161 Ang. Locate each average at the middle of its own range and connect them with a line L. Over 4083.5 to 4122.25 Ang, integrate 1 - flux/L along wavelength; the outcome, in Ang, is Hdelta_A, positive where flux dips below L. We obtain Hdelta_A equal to 1.2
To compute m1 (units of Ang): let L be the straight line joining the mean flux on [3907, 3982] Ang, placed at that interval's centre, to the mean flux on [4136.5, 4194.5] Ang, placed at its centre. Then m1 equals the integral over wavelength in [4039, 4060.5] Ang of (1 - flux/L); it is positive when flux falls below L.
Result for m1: -1.6 Ang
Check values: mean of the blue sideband 154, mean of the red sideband 189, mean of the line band 184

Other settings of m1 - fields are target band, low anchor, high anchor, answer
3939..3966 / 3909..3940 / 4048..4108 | -3.2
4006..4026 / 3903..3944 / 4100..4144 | -2.1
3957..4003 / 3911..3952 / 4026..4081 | 2.0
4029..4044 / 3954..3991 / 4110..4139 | -1.2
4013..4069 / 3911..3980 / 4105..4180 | -4.7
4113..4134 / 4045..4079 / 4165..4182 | -0.1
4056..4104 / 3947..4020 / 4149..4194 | -0.6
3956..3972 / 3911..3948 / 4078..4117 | 3.0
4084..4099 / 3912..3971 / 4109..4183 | -0.5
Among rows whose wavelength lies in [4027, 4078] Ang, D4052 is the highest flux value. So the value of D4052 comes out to 203.3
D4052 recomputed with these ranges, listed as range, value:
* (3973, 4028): 206.4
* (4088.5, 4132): 205.9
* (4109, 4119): 197.7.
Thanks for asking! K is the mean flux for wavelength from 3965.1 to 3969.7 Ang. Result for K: 69.1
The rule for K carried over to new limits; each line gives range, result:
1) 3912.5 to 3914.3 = 174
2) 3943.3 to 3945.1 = 173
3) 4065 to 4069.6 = 185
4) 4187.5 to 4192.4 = 185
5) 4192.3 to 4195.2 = 197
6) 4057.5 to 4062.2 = 182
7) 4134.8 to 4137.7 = 191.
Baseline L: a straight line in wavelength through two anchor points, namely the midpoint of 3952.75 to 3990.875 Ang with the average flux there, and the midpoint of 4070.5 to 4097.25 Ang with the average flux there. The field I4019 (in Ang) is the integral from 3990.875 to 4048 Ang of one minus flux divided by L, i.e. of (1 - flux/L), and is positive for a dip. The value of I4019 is -4.9 Ang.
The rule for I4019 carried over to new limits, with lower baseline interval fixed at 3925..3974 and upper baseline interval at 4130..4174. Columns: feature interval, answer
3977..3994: -3.4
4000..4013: -2.2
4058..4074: -1.1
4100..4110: 0.6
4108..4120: -0.2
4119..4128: -0.2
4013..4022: -1.5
